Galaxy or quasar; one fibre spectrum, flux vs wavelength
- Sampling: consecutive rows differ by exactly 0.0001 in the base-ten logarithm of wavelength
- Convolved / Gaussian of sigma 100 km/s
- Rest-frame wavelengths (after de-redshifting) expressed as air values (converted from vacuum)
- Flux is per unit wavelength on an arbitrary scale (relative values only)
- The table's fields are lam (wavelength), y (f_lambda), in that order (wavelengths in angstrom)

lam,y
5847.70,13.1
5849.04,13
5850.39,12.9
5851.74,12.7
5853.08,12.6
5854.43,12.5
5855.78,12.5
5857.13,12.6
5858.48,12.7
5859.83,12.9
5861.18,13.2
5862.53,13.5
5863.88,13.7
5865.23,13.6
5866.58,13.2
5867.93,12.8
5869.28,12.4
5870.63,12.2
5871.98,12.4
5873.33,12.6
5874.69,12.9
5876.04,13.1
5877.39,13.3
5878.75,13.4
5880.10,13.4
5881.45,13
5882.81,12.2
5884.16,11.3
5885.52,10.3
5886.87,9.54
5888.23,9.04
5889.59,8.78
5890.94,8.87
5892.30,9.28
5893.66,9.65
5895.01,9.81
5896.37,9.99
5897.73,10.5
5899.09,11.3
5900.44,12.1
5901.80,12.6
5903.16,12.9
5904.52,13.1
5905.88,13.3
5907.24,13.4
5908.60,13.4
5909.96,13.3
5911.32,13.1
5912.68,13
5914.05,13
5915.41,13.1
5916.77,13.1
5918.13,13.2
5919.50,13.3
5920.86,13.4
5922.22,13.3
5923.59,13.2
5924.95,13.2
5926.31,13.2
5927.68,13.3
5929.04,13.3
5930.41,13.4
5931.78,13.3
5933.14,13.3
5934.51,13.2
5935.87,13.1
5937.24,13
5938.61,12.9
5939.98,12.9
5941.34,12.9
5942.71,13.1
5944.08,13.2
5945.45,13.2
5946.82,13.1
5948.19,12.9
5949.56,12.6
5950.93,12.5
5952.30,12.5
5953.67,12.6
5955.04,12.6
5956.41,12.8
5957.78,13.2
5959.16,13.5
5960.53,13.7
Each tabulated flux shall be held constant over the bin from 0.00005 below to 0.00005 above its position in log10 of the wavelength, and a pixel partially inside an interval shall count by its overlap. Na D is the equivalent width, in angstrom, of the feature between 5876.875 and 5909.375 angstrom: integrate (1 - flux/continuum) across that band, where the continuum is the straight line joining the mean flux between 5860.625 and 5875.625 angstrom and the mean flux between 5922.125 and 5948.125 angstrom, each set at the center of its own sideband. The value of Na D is 4.0 angstrom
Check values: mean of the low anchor 13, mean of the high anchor 13.2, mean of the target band 11.4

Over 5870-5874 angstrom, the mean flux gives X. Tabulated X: 12.4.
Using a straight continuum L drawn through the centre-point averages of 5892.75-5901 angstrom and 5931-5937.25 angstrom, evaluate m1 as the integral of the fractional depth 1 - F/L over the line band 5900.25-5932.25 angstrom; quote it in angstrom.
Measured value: -3.45 angstrom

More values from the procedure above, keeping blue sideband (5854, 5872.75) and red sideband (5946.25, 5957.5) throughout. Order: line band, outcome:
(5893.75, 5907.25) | 1.1 angstrom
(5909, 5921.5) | -0.4 angstrom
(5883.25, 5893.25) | 2.5 angstrom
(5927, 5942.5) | -0.5 angstrom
